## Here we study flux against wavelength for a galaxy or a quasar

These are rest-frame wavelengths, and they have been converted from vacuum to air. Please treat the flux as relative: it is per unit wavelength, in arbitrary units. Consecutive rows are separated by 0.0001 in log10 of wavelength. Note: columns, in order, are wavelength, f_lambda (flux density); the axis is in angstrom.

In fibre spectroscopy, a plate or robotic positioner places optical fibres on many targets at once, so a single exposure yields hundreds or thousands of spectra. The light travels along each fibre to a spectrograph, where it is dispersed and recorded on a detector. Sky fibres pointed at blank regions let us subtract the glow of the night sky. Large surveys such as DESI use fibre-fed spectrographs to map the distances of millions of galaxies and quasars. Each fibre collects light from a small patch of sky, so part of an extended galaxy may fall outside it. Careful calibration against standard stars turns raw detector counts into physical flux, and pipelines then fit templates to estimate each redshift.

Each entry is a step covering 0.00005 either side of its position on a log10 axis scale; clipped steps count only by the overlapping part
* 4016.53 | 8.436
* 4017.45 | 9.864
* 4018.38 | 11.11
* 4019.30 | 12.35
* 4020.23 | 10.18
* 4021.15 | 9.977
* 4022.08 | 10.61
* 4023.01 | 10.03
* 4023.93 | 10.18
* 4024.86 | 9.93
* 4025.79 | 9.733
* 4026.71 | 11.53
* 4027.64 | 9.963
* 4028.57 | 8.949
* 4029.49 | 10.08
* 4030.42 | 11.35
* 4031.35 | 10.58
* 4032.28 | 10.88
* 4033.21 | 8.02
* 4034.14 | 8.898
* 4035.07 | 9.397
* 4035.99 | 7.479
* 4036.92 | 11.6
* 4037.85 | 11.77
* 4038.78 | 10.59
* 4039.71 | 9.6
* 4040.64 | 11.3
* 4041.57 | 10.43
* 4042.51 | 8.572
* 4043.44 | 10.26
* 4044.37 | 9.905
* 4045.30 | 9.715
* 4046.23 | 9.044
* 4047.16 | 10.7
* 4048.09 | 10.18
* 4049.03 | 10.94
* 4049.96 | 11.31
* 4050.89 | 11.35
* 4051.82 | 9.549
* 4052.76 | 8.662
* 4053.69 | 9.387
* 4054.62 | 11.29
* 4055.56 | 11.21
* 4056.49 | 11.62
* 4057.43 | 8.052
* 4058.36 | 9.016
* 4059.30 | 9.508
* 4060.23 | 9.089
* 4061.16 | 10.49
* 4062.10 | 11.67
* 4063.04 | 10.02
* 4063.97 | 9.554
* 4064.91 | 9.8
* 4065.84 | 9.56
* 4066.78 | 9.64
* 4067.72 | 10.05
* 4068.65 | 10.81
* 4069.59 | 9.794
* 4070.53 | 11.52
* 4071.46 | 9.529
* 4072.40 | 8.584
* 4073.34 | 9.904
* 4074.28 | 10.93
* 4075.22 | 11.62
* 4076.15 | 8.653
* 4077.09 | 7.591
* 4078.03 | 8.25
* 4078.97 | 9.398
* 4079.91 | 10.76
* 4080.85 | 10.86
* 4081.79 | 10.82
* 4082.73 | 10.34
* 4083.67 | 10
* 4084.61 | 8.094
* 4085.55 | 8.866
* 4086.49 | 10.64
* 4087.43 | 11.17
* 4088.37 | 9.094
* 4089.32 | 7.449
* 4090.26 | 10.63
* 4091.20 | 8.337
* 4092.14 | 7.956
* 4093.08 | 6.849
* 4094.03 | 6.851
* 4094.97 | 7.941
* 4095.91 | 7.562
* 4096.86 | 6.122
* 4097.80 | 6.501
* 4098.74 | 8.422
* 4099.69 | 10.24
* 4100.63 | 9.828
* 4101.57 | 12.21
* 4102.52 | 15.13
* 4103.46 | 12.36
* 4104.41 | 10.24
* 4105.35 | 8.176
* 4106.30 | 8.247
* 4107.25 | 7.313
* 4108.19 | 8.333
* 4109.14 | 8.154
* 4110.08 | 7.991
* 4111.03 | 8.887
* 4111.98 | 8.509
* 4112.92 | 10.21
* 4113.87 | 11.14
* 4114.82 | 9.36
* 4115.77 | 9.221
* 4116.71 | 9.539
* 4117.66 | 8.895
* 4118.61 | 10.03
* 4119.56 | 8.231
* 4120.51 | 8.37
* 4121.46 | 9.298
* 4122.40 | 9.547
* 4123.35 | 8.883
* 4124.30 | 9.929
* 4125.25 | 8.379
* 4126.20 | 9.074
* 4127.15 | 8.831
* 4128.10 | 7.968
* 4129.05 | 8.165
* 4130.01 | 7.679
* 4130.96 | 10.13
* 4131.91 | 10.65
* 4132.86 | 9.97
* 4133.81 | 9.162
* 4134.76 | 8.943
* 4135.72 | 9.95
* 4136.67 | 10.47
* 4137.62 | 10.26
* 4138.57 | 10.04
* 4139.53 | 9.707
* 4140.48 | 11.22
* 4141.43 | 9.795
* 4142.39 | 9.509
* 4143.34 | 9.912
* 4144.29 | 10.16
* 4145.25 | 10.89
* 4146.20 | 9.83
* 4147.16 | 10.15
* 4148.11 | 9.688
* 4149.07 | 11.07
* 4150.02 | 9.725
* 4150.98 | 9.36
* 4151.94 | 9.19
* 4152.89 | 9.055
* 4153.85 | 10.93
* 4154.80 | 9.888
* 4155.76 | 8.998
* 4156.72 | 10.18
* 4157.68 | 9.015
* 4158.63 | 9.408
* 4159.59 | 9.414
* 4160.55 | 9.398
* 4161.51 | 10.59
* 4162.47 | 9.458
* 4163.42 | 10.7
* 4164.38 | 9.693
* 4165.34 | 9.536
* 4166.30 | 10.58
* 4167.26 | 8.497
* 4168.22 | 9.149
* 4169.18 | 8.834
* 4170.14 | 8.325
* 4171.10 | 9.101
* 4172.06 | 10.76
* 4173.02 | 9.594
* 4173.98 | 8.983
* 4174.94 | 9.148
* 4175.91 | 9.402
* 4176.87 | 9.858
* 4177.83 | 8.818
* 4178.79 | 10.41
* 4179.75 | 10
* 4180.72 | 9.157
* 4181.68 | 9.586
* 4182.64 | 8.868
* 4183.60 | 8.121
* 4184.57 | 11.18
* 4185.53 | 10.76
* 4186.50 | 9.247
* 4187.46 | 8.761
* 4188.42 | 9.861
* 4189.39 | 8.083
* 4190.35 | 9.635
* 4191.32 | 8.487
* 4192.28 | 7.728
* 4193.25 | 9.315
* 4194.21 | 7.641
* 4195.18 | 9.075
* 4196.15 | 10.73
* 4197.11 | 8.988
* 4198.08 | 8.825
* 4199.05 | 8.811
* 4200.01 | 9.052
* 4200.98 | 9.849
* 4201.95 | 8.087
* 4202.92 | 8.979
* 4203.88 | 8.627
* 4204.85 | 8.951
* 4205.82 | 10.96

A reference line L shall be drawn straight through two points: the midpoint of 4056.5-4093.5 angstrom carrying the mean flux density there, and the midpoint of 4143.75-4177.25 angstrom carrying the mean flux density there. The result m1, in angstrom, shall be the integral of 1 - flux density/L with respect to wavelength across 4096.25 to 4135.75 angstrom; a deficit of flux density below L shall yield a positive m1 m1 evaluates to 1.7 angstrom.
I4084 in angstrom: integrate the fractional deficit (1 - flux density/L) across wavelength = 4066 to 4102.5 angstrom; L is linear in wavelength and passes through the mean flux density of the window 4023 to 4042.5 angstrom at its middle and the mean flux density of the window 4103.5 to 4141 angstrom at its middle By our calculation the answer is 0.8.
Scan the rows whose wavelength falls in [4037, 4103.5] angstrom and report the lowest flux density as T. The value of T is 6.122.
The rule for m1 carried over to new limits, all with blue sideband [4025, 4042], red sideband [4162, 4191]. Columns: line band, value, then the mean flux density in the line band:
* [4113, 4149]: 0.40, 9.56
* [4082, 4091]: 0.27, 9.58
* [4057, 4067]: 0.31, 9.68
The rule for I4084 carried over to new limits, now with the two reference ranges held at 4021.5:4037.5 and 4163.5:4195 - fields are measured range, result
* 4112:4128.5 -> 0.6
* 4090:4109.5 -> 1.5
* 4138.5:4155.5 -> -1.0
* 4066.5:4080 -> 0.0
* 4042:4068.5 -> -0.4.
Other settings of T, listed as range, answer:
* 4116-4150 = 7.679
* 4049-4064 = 8.052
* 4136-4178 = 8.325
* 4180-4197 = 7.641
